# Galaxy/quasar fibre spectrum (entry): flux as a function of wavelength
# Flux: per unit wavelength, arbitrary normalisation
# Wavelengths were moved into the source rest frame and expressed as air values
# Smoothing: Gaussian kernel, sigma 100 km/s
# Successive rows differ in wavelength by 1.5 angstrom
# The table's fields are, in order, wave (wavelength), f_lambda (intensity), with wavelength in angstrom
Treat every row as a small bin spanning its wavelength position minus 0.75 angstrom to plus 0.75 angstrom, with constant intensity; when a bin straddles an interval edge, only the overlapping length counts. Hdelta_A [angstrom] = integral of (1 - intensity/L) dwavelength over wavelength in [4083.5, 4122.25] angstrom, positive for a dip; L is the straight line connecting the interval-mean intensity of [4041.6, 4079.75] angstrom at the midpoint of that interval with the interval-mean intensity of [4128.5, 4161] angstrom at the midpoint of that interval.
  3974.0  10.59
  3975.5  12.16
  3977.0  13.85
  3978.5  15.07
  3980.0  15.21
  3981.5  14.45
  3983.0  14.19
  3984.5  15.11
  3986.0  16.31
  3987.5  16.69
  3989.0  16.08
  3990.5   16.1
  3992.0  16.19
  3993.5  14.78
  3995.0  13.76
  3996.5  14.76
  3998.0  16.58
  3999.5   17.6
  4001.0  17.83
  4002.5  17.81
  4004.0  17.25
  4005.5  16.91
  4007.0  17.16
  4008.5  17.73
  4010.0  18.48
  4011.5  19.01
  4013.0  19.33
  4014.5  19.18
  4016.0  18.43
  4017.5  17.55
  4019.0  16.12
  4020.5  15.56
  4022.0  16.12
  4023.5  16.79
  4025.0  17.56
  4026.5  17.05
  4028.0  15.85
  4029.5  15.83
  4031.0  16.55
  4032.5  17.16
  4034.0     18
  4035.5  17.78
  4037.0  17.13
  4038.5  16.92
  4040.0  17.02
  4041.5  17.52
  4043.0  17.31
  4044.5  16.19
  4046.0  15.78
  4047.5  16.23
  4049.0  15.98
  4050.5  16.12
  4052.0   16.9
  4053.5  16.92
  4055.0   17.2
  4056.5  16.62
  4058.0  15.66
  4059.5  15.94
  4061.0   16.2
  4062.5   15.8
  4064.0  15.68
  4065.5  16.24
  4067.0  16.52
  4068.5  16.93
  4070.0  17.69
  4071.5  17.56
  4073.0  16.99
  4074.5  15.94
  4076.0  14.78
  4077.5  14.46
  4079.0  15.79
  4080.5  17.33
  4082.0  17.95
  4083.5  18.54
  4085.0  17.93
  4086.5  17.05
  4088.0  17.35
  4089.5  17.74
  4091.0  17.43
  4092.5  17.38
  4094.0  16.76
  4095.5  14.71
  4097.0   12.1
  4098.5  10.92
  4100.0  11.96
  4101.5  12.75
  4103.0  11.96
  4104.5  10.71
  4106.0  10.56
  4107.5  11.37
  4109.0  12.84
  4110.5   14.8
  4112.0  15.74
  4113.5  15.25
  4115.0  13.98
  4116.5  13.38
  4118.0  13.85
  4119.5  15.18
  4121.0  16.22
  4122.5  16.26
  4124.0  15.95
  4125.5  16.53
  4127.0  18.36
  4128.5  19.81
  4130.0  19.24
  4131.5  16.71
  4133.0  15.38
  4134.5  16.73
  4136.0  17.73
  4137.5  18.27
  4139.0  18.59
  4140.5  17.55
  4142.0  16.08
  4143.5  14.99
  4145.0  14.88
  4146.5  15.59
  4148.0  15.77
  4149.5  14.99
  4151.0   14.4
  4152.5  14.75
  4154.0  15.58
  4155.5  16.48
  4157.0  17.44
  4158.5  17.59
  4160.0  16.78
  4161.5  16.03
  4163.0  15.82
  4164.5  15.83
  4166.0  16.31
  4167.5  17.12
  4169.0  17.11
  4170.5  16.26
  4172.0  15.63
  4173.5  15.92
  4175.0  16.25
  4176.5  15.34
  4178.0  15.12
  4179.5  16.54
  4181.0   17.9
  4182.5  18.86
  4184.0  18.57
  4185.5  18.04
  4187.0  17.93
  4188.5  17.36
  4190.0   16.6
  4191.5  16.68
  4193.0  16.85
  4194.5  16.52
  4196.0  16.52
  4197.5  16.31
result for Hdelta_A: 4.5 angstrom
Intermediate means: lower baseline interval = 16.3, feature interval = 14.5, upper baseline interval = 16.5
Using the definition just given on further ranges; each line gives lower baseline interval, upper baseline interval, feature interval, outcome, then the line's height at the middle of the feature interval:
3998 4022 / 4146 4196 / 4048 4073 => 1.12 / 17.3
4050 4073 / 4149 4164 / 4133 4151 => -0.28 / 16.1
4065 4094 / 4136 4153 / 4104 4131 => 2.24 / 16.4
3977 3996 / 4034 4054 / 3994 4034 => -2.71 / 16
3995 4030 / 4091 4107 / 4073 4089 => -3.15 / 14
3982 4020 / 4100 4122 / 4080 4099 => -3.14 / 14.1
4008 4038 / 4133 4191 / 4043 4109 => 5.49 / 17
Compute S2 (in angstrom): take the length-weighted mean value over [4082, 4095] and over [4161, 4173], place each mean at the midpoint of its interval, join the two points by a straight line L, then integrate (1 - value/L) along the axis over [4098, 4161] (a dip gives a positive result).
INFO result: 5.5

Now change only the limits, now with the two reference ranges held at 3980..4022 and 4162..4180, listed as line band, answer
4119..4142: -1.4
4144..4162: 0.4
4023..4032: 0.0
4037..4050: -0.1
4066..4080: 0.1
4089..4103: 1.6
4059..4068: 0.2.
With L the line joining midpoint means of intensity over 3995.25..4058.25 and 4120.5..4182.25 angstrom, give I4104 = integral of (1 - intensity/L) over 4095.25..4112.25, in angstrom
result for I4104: 4.40 angstrom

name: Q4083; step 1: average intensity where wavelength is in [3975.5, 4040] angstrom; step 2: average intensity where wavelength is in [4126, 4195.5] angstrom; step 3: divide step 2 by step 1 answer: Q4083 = 1.0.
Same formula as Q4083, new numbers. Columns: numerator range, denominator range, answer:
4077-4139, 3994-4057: 0.91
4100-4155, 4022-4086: 0.92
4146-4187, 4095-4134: 1.13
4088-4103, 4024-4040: 0.86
